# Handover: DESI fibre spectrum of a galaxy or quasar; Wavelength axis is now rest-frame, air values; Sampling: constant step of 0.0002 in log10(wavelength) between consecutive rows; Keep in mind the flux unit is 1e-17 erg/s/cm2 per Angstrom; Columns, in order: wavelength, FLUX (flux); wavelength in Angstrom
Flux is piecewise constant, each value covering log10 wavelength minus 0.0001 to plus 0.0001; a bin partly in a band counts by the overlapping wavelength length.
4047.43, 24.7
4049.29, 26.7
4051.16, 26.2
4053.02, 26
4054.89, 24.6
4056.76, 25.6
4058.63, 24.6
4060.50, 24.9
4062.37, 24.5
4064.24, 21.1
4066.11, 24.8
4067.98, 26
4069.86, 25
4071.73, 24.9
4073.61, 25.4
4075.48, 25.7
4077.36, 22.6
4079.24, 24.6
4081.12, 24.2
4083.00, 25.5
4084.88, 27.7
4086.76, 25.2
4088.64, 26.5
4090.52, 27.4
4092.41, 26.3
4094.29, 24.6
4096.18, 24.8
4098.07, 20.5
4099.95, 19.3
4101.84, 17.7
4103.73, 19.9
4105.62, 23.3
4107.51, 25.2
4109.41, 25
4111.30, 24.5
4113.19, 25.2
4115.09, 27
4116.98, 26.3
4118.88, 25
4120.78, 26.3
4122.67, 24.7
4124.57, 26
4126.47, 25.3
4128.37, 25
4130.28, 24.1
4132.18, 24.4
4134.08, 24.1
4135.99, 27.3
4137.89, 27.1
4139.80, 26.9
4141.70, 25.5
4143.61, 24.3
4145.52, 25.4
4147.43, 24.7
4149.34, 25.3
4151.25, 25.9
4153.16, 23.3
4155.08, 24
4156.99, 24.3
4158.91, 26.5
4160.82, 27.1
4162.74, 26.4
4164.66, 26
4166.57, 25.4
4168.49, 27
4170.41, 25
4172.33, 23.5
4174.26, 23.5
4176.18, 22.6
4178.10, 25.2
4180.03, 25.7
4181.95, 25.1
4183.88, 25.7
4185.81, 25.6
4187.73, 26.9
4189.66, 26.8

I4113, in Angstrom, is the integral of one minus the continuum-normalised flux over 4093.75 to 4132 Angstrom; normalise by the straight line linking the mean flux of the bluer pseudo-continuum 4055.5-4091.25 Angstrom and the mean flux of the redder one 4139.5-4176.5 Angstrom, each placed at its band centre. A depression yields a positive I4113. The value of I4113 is 1.7 Angstrom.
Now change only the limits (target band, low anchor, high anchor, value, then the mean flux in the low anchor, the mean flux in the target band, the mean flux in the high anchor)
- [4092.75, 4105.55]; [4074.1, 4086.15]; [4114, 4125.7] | 1.97 Angstrom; 25.1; 21.5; 25.9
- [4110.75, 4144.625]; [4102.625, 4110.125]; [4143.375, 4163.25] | -2.02 Angstrom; 23.2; 25.5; 25.2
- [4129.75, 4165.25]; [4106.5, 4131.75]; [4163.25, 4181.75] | -0.42 Angstrom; 25.3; 25.4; 24.9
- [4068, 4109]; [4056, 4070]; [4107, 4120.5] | 1.37 Angstrom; 24.5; 24.2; 25.5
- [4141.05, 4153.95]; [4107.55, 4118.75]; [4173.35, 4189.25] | 0.20 Angstrom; 25.5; 24.9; 25.1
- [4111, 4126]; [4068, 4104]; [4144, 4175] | -0.62 Angstrom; 24.2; 25.7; 25.2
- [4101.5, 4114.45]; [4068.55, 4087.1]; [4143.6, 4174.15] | 0.94 Angstrom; 25.1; 23.3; 25.2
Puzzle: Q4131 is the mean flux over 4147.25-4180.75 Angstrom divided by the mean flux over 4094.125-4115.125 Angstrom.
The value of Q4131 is 1.1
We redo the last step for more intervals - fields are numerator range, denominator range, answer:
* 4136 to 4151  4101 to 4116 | 1.09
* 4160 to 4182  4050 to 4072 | 1.01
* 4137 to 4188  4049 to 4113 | 1.04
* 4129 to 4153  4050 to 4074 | 1.02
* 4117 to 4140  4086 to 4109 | 1.09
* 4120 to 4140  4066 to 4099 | 1.02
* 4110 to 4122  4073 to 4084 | 1.04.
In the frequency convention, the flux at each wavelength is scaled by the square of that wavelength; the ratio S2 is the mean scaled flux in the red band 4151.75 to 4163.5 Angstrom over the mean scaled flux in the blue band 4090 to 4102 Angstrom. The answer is 1.13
